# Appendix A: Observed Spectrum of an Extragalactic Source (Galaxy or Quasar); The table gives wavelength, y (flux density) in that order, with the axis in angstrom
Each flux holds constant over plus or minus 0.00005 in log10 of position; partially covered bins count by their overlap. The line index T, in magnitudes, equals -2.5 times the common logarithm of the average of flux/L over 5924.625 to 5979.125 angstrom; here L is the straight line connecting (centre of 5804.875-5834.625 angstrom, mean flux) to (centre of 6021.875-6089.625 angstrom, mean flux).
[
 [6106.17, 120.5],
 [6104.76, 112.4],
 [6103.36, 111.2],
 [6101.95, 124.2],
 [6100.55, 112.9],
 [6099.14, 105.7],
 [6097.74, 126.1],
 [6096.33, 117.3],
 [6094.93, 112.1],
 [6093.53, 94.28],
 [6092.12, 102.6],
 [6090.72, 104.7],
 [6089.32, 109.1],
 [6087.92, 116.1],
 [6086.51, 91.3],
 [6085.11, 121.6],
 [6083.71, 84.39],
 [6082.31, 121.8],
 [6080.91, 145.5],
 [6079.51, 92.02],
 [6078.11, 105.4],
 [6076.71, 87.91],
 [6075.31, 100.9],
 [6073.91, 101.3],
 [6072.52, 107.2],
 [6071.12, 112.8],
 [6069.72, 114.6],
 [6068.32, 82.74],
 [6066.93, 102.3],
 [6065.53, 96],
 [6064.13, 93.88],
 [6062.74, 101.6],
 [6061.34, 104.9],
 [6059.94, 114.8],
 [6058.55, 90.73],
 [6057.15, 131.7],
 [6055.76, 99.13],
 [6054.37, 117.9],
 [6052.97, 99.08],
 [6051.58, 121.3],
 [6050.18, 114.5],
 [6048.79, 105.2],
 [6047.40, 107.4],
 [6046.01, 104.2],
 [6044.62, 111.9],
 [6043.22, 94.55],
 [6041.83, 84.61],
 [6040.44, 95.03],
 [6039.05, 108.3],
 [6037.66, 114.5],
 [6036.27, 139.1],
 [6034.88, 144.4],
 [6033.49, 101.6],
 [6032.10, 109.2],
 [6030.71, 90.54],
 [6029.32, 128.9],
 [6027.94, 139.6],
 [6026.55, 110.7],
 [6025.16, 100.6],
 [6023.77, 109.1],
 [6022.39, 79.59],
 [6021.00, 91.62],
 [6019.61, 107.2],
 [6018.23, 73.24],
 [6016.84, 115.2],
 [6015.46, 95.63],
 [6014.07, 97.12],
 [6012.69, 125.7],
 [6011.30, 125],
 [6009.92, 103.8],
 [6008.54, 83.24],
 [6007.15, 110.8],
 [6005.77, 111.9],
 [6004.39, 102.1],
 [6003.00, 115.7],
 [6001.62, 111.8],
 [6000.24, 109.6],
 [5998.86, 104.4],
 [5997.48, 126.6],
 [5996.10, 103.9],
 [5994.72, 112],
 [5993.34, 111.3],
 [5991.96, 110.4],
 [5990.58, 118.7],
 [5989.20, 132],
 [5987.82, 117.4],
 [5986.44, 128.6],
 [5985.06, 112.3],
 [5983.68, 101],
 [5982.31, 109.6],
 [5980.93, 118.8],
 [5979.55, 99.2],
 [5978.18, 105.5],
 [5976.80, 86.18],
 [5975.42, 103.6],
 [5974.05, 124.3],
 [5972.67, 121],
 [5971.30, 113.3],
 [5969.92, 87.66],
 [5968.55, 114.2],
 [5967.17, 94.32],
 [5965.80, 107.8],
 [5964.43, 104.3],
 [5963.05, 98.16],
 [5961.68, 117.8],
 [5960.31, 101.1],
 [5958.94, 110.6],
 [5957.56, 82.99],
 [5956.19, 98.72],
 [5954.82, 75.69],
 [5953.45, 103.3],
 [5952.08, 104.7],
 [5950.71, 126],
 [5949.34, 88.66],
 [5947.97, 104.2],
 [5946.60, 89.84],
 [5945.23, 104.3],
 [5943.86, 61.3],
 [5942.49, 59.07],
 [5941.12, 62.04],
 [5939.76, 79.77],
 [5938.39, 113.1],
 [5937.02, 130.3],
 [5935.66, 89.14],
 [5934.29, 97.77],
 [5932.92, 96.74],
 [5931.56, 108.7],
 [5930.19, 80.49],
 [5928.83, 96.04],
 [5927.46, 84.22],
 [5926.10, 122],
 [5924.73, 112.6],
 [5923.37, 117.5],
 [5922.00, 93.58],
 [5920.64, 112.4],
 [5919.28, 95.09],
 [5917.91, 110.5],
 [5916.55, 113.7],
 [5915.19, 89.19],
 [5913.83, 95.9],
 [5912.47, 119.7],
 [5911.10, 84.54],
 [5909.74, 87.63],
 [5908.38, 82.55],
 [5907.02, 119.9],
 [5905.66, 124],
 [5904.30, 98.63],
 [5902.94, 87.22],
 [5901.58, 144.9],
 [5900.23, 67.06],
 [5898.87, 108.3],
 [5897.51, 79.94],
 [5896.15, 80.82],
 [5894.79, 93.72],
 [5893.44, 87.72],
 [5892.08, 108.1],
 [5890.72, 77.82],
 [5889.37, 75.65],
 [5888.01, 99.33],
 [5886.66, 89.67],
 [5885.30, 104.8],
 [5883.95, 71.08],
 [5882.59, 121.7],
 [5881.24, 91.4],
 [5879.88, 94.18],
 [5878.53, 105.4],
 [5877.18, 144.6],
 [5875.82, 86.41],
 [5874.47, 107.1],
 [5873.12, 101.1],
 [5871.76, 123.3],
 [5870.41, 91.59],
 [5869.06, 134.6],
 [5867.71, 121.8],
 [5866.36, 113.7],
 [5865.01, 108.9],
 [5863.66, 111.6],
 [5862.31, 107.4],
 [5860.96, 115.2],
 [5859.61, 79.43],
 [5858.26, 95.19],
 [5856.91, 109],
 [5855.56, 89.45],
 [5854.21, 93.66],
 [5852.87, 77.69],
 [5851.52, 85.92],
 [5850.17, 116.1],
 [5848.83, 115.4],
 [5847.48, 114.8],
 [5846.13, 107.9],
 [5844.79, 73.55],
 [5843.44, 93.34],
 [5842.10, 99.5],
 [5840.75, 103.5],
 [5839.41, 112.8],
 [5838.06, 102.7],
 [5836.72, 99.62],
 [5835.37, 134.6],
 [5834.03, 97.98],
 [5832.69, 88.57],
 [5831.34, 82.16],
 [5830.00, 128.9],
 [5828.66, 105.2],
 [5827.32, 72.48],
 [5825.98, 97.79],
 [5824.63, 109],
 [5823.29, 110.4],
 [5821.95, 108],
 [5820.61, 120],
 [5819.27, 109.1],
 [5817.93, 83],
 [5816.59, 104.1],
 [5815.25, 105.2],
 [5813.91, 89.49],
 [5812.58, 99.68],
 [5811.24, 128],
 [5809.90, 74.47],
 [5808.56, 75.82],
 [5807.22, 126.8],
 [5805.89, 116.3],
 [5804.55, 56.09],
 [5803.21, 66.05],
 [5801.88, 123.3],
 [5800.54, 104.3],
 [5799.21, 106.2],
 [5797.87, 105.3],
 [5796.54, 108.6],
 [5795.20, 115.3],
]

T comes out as 0.06 mag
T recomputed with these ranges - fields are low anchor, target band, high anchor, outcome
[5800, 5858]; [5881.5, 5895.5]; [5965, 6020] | 0.115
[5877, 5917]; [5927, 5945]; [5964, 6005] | 0.154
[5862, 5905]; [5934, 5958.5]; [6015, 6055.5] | 0.120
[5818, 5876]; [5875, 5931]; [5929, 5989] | 0.035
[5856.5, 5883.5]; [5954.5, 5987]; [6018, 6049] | 0.023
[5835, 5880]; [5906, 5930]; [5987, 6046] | 0.046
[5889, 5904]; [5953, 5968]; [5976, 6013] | 0.052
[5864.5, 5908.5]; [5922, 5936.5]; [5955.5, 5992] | 0.045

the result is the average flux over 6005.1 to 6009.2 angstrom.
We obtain 102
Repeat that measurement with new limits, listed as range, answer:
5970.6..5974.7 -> 119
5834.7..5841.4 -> 111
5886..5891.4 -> 85.7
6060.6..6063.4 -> 103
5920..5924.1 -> 108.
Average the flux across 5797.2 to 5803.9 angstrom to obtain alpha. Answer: 101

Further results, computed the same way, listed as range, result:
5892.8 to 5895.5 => 90.8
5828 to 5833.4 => 101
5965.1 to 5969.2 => 105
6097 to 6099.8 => 116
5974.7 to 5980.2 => 98.9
